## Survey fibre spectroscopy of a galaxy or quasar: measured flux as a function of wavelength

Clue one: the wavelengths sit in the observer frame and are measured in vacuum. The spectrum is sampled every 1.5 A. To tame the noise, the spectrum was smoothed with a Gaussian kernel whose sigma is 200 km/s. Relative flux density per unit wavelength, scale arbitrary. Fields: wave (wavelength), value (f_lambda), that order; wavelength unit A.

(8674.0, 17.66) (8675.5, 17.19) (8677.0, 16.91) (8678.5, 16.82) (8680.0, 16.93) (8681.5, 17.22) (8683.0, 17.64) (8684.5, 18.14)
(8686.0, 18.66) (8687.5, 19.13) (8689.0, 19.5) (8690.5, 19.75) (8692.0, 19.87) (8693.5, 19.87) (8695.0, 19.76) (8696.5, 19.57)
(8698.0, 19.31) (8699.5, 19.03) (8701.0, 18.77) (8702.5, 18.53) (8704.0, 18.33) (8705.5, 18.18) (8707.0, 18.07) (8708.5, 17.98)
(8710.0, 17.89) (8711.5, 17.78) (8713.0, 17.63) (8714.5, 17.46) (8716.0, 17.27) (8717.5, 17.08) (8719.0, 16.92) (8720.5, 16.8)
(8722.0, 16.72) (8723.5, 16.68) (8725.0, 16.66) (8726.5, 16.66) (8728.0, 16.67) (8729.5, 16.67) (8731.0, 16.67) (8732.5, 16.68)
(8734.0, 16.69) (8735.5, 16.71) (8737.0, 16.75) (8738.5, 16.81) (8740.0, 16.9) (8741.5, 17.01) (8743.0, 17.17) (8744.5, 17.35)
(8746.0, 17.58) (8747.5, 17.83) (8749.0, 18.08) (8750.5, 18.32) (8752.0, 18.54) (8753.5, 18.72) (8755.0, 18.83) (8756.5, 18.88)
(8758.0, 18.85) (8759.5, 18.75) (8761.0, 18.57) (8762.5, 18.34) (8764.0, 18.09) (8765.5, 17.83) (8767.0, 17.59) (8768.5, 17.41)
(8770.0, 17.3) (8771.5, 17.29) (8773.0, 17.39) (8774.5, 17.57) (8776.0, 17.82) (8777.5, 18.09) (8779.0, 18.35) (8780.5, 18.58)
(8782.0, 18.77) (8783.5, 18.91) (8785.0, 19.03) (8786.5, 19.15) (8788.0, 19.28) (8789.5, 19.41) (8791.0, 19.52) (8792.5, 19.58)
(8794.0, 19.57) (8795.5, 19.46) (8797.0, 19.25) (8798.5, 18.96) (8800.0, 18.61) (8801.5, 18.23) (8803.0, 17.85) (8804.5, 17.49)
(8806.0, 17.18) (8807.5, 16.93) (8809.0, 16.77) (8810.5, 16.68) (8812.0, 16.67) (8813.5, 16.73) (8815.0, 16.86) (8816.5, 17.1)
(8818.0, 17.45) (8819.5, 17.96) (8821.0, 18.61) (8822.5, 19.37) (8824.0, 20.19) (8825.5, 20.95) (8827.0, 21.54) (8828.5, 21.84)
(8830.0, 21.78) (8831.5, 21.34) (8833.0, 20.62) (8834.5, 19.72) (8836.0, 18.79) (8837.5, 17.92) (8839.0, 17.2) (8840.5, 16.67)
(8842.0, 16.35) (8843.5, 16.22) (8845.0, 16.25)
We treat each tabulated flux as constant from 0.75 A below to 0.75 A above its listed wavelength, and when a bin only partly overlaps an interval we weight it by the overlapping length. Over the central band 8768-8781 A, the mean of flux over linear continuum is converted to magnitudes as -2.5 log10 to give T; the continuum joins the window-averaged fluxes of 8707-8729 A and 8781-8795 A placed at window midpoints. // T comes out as 0.07 mag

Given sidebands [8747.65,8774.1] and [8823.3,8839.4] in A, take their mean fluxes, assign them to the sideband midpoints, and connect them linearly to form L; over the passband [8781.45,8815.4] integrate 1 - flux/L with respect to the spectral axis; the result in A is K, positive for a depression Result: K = 1.6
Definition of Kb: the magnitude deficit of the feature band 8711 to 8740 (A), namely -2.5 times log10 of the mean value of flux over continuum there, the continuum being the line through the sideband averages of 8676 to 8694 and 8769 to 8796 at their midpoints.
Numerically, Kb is 0.09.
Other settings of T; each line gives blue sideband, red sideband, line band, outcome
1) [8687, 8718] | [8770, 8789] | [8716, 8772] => 0.06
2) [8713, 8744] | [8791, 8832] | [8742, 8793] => -0.03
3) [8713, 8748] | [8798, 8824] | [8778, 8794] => -0.10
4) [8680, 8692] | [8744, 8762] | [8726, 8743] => 0.10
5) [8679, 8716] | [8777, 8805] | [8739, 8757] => 0.05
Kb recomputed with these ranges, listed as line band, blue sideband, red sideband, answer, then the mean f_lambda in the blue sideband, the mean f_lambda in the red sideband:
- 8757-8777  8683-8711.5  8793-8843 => 0.04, 18.8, 18.6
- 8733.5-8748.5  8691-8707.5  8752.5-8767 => 0.09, 19.1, 18.5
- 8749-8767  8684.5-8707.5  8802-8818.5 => -0.03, 19.1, 17.1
